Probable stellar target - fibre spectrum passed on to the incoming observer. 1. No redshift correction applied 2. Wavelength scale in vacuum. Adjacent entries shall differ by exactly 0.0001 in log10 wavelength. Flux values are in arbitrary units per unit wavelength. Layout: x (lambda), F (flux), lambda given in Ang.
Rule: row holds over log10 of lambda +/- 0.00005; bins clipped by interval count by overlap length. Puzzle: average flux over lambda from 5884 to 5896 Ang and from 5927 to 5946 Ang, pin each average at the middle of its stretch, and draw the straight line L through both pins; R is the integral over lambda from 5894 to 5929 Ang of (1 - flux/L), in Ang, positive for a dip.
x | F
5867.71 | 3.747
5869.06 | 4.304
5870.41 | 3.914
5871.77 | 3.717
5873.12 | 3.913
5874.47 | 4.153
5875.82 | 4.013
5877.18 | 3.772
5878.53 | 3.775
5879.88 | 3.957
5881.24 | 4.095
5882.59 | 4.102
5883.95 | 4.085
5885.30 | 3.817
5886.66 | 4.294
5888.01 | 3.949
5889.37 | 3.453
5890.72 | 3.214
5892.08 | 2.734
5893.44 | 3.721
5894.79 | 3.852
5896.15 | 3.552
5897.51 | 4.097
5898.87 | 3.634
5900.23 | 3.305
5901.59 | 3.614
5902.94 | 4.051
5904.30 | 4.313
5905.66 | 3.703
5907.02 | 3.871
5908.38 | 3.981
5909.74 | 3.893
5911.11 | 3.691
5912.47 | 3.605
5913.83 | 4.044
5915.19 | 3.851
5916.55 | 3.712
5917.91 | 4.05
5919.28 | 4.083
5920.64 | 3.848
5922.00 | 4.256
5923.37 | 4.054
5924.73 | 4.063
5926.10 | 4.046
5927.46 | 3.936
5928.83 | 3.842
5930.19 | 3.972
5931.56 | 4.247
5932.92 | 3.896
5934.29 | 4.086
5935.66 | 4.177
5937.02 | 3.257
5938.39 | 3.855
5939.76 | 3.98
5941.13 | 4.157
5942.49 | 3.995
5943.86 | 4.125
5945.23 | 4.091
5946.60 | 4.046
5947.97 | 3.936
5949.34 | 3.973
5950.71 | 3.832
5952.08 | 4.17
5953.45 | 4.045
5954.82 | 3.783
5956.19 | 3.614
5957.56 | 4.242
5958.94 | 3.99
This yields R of -0.76 Ang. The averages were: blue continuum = 3.65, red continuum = 3.97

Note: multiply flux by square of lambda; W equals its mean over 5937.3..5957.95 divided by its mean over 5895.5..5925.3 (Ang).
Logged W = 1.04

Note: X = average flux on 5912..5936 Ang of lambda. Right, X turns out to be 3.99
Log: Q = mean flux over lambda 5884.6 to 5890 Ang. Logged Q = 3.88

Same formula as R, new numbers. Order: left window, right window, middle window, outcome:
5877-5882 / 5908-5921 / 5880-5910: 0.8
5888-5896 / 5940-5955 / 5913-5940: -1.1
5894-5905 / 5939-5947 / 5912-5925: -0.1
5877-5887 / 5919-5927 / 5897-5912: 0.7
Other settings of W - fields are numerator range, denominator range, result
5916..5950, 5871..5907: 1.06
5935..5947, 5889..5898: 1.15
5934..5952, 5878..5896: 1.07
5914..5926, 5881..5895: 1.08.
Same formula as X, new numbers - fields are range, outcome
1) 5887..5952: 3.87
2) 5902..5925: 3.94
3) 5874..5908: 3.8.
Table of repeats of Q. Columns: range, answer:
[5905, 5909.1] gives 3.85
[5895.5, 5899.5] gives 3.76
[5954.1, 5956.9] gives 3.71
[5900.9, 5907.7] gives 3.91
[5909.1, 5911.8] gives 3.78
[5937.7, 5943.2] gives 4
